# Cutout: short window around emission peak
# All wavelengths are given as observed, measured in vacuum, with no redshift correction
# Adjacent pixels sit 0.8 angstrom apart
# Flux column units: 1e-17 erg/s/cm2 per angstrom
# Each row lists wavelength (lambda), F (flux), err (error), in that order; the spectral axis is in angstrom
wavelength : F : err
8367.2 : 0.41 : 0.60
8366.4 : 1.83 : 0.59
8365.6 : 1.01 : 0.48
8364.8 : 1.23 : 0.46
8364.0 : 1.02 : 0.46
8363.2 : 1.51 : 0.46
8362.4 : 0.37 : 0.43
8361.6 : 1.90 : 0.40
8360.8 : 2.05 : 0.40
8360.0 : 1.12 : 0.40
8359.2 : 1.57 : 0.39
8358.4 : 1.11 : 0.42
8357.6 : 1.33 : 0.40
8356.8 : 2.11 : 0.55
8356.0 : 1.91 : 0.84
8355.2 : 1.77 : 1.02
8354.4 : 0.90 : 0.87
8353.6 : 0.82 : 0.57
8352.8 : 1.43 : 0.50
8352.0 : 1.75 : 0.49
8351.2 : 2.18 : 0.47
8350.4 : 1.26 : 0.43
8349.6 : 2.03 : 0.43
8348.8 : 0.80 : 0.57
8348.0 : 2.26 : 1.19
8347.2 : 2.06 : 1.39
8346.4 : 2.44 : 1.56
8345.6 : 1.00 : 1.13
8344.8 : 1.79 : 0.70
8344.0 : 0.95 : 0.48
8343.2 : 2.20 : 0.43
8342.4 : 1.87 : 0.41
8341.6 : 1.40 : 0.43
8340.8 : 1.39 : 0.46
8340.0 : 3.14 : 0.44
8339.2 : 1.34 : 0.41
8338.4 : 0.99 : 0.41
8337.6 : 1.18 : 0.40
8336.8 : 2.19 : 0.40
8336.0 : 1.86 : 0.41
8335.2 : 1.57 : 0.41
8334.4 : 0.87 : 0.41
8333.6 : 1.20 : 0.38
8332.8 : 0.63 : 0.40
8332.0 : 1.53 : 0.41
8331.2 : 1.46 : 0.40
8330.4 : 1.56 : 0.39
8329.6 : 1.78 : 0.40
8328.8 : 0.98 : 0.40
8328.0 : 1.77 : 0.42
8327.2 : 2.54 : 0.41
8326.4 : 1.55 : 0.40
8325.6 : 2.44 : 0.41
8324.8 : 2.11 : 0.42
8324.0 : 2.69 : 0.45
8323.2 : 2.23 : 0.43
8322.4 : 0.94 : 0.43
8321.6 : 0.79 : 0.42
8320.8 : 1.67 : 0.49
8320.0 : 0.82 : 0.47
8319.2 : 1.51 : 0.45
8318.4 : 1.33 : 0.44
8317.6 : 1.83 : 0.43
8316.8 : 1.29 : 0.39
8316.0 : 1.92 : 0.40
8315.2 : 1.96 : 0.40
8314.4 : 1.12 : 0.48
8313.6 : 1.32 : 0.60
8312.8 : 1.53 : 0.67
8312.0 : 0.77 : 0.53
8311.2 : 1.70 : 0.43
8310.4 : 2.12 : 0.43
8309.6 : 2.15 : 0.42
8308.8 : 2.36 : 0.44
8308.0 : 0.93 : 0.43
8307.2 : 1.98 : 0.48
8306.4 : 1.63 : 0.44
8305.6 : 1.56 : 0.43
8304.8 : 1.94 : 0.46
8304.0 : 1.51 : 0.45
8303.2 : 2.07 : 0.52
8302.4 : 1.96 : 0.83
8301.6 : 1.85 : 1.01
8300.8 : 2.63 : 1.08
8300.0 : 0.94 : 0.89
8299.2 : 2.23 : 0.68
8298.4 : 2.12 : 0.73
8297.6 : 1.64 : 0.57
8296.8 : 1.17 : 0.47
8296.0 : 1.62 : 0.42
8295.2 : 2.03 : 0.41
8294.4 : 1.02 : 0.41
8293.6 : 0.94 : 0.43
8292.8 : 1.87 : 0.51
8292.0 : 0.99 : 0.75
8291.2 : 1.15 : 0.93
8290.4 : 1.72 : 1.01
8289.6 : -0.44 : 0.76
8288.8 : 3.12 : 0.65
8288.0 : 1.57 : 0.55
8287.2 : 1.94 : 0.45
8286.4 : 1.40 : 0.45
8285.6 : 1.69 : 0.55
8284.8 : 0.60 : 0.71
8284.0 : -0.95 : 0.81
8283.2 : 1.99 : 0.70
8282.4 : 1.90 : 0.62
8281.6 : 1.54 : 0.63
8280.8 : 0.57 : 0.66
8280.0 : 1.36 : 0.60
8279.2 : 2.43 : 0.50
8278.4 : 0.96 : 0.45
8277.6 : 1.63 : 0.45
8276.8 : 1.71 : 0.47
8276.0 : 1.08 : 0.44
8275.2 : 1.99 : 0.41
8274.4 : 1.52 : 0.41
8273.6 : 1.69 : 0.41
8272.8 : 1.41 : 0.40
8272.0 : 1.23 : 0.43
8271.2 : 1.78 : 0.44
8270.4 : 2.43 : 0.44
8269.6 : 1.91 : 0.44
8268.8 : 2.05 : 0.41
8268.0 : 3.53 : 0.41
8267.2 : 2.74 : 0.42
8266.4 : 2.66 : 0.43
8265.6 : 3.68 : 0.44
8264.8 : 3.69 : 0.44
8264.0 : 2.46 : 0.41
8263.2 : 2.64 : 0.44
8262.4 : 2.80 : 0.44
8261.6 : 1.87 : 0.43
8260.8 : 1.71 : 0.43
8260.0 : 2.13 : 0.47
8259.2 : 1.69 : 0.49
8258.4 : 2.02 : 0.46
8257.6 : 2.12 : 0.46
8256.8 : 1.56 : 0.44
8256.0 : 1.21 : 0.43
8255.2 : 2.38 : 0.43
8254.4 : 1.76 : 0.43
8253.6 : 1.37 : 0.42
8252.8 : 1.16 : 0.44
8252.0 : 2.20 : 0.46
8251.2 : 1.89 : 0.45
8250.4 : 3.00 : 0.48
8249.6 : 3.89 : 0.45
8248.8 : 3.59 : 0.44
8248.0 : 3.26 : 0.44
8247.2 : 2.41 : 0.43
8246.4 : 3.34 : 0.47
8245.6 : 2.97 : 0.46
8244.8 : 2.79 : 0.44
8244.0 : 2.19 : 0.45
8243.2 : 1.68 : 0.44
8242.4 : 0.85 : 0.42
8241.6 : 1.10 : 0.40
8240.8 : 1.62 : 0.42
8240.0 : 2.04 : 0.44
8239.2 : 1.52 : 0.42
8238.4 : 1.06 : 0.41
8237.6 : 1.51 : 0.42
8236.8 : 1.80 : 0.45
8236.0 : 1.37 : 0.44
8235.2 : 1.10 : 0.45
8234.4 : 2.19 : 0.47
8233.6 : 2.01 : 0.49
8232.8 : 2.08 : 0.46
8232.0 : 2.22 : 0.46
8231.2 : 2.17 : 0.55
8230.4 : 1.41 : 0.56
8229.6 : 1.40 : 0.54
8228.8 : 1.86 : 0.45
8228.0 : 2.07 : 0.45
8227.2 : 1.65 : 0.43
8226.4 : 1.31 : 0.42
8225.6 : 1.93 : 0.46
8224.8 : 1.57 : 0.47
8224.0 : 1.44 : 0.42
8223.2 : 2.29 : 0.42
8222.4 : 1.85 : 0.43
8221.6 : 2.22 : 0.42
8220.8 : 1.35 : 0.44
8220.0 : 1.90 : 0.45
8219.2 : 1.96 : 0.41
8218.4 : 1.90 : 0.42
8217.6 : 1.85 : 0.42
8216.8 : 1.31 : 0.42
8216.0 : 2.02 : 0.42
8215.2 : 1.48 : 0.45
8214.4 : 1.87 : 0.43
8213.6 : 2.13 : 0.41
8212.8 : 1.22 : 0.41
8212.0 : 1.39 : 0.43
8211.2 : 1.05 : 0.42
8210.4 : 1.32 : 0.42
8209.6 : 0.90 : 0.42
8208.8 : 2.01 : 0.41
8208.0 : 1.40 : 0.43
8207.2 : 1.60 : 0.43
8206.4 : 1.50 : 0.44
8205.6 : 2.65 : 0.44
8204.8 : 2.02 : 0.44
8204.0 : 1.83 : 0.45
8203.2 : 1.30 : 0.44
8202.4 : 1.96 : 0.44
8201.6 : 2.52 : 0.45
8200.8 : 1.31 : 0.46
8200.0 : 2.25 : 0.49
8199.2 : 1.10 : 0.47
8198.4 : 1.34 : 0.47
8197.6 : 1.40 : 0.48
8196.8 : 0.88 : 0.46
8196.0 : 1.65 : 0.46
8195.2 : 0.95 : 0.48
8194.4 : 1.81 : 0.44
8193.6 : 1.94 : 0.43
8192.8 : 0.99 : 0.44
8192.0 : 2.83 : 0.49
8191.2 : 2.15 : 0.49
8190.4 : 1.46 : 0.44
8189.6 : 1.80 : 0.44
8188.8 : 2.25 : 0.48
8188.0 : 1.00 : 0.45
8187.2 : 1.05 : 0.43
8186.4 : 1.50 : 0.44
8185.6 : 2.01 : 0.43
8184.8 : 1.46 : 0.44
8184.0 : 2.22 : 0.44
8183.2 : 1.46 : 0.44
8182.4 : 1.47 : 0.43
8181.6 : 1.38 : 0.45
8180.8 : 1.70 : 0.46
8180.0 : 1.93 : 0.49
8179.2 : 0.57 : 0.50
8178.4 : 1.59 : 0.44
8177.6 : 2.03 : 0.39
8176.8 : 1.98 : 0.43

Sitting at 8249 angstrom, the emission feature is [S II]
